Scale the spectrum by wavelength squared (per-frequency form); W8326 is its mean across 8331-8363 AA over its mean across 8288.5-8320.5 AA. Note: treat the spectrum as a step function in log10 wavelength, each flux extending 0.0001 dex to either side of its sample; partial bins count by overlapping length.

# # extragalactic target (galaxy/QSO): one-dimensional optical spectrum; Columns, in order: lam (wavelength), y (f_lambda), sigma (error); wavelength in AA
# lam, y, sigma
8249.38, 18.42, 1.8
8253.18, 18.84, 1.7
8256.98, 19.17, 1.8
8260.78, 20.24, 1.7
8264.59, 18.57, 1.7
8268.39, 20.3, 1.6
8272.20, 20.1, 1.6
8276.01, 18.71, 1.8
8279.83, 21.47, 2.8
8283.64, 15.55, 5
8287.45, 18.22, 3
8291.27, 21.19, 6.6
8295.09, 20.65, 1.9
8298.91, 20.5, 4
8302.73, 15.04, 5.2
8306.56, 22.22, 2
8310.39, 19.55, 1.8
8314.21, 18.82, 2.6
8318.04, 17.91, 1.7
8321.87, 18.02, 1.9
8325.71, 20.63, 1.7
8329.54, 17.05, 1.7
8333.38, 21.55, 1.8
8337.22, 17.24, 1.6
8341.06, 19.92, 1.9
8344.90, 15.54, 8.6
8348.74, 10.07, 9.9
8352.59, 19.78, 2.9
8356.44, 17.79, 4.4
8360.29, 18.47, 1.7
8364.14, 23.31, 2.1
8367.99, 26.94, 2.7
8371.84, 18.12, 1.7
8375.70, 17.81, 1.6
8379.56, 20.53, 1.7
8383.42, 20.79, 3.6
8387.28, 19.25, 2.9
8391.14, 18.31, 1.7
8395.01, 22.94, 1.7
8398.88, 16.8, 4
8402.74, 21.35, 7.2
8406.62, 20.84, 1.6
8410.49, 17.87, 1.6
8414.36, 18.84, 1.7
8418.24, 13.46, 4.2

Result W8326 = 0.92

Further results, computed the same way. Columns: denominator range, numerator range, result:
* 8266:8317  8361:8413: 1.07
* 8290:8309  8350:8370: 1.07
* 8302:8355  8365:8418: 1.11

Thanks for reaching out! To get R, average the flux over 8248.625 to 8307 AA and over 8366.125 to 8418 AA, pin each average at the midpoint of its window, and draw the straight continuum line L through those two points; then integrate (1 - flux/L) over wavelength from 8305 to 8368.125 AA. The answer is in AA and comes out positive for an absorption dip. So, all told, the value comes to 2.2 AA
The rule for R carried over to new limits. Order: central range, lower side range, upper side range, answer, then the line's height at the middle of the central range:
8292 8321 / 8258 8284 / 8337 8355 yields -1.9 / 18.1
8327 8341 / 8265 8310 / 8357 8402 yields 0.7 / 19.8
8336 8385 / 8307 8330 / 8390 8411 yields 1.2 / 19.4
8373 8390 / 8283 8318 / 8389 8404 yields 0.2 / 19.7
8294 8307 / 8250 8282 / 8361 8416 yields 0.3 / 19.8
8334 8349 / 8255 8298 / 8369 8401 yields 2.1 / 19.5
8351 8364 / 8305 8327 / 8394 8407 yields 0.4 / 19.8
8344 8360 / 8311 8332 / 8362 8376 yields 3.6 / 20.8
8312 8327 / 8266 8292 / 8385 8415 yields 0.5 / 19.4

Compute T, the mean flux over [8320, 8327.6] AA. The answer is 19.3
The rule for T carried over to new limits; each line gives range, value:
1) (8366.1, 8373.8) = 22.5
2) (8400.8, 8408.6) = 21.1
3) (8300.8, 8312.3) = 18.9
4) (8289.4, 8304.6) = 19.4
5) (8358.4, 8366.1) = 20.9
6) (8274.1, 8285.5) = 18.6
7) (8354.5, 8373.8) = 20.9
